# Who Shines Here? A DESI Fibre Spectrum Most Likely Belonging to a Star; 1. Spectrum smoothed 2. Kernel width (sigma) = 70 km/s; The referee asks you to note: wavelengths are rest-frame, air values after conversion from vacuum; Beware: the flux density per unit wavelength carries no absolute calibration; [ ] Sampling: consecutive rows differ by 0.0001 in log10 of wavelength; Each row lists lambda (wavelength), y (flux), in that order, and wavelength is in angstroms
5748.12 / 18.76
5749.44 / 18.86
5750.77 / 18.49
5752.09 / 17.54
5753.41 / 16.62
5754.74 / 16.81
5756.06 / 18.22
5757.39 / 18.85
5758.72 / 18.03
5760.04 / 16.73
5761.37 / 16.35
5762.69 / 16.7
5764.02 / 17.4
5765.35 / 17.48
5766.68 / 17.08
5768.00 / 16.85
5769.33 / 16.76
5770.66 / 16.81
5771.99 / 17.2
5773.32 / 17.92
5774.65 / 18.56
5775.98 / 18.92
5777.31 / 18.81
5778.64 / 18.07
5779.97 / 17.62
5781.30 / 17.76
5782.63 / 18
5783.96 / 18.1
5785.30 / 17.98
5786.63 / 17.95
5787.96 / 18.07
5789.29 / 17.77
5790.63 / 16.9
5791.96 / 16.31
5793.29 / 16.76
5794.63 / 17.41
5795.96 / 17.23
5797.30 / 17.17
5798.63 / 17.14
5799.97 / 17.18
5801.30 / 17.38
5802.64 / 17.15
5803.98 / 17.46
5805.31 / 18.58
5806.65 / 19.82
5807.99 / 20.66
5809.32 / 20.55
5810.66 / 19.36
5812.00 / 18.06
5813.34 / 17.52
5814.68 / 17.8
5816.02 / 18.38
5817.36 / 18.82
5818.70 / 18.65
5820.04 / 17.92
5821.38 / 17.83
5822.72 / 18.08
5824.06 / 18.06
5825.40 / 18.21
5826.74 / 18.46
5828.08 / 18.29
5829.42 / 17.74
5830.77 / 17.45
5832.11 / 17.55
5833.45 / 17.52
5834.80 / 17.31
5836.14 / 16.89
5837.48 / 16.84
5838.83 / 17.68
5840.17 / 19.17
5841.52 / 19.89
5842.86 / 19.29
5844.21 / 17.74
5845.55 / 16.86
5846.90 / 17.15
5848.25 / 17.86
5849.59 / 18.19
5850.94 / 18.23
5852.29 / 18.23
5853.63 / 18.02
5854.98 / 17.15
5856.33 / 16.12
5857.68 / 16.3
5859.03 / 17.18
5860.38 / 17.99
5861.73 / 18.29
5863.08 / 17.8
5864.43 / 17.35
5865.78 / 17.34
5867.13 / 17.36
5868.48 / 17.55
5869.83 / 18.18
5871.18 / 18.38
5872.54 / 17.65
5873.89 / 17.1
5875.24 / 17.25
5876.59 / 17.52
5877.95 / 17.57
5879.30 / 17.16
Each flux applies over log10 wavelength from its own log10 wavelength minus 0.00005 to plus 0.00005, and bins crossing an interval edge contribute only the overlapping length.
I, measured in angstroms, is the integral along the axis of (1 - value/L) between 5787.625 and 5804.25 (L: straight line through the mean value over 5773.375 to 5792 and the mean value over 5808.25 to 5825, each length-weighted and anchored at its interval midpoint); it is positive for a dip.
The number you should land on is 0.9 angstroms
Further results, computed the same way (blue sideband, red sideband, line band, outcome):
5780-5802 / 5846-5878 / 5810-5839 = -0.71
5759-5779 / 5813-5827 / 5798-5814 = -0.39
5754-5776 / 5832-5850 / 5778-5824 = -0.95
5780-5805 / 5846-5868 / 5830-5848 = -0.30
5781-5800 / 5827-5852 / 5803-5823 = -1.10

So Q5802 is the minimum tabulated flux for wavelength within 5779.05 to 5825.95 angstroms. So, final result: 16.31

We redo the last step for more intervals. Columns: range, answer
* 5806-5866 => 16.12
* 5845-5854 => 16.86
